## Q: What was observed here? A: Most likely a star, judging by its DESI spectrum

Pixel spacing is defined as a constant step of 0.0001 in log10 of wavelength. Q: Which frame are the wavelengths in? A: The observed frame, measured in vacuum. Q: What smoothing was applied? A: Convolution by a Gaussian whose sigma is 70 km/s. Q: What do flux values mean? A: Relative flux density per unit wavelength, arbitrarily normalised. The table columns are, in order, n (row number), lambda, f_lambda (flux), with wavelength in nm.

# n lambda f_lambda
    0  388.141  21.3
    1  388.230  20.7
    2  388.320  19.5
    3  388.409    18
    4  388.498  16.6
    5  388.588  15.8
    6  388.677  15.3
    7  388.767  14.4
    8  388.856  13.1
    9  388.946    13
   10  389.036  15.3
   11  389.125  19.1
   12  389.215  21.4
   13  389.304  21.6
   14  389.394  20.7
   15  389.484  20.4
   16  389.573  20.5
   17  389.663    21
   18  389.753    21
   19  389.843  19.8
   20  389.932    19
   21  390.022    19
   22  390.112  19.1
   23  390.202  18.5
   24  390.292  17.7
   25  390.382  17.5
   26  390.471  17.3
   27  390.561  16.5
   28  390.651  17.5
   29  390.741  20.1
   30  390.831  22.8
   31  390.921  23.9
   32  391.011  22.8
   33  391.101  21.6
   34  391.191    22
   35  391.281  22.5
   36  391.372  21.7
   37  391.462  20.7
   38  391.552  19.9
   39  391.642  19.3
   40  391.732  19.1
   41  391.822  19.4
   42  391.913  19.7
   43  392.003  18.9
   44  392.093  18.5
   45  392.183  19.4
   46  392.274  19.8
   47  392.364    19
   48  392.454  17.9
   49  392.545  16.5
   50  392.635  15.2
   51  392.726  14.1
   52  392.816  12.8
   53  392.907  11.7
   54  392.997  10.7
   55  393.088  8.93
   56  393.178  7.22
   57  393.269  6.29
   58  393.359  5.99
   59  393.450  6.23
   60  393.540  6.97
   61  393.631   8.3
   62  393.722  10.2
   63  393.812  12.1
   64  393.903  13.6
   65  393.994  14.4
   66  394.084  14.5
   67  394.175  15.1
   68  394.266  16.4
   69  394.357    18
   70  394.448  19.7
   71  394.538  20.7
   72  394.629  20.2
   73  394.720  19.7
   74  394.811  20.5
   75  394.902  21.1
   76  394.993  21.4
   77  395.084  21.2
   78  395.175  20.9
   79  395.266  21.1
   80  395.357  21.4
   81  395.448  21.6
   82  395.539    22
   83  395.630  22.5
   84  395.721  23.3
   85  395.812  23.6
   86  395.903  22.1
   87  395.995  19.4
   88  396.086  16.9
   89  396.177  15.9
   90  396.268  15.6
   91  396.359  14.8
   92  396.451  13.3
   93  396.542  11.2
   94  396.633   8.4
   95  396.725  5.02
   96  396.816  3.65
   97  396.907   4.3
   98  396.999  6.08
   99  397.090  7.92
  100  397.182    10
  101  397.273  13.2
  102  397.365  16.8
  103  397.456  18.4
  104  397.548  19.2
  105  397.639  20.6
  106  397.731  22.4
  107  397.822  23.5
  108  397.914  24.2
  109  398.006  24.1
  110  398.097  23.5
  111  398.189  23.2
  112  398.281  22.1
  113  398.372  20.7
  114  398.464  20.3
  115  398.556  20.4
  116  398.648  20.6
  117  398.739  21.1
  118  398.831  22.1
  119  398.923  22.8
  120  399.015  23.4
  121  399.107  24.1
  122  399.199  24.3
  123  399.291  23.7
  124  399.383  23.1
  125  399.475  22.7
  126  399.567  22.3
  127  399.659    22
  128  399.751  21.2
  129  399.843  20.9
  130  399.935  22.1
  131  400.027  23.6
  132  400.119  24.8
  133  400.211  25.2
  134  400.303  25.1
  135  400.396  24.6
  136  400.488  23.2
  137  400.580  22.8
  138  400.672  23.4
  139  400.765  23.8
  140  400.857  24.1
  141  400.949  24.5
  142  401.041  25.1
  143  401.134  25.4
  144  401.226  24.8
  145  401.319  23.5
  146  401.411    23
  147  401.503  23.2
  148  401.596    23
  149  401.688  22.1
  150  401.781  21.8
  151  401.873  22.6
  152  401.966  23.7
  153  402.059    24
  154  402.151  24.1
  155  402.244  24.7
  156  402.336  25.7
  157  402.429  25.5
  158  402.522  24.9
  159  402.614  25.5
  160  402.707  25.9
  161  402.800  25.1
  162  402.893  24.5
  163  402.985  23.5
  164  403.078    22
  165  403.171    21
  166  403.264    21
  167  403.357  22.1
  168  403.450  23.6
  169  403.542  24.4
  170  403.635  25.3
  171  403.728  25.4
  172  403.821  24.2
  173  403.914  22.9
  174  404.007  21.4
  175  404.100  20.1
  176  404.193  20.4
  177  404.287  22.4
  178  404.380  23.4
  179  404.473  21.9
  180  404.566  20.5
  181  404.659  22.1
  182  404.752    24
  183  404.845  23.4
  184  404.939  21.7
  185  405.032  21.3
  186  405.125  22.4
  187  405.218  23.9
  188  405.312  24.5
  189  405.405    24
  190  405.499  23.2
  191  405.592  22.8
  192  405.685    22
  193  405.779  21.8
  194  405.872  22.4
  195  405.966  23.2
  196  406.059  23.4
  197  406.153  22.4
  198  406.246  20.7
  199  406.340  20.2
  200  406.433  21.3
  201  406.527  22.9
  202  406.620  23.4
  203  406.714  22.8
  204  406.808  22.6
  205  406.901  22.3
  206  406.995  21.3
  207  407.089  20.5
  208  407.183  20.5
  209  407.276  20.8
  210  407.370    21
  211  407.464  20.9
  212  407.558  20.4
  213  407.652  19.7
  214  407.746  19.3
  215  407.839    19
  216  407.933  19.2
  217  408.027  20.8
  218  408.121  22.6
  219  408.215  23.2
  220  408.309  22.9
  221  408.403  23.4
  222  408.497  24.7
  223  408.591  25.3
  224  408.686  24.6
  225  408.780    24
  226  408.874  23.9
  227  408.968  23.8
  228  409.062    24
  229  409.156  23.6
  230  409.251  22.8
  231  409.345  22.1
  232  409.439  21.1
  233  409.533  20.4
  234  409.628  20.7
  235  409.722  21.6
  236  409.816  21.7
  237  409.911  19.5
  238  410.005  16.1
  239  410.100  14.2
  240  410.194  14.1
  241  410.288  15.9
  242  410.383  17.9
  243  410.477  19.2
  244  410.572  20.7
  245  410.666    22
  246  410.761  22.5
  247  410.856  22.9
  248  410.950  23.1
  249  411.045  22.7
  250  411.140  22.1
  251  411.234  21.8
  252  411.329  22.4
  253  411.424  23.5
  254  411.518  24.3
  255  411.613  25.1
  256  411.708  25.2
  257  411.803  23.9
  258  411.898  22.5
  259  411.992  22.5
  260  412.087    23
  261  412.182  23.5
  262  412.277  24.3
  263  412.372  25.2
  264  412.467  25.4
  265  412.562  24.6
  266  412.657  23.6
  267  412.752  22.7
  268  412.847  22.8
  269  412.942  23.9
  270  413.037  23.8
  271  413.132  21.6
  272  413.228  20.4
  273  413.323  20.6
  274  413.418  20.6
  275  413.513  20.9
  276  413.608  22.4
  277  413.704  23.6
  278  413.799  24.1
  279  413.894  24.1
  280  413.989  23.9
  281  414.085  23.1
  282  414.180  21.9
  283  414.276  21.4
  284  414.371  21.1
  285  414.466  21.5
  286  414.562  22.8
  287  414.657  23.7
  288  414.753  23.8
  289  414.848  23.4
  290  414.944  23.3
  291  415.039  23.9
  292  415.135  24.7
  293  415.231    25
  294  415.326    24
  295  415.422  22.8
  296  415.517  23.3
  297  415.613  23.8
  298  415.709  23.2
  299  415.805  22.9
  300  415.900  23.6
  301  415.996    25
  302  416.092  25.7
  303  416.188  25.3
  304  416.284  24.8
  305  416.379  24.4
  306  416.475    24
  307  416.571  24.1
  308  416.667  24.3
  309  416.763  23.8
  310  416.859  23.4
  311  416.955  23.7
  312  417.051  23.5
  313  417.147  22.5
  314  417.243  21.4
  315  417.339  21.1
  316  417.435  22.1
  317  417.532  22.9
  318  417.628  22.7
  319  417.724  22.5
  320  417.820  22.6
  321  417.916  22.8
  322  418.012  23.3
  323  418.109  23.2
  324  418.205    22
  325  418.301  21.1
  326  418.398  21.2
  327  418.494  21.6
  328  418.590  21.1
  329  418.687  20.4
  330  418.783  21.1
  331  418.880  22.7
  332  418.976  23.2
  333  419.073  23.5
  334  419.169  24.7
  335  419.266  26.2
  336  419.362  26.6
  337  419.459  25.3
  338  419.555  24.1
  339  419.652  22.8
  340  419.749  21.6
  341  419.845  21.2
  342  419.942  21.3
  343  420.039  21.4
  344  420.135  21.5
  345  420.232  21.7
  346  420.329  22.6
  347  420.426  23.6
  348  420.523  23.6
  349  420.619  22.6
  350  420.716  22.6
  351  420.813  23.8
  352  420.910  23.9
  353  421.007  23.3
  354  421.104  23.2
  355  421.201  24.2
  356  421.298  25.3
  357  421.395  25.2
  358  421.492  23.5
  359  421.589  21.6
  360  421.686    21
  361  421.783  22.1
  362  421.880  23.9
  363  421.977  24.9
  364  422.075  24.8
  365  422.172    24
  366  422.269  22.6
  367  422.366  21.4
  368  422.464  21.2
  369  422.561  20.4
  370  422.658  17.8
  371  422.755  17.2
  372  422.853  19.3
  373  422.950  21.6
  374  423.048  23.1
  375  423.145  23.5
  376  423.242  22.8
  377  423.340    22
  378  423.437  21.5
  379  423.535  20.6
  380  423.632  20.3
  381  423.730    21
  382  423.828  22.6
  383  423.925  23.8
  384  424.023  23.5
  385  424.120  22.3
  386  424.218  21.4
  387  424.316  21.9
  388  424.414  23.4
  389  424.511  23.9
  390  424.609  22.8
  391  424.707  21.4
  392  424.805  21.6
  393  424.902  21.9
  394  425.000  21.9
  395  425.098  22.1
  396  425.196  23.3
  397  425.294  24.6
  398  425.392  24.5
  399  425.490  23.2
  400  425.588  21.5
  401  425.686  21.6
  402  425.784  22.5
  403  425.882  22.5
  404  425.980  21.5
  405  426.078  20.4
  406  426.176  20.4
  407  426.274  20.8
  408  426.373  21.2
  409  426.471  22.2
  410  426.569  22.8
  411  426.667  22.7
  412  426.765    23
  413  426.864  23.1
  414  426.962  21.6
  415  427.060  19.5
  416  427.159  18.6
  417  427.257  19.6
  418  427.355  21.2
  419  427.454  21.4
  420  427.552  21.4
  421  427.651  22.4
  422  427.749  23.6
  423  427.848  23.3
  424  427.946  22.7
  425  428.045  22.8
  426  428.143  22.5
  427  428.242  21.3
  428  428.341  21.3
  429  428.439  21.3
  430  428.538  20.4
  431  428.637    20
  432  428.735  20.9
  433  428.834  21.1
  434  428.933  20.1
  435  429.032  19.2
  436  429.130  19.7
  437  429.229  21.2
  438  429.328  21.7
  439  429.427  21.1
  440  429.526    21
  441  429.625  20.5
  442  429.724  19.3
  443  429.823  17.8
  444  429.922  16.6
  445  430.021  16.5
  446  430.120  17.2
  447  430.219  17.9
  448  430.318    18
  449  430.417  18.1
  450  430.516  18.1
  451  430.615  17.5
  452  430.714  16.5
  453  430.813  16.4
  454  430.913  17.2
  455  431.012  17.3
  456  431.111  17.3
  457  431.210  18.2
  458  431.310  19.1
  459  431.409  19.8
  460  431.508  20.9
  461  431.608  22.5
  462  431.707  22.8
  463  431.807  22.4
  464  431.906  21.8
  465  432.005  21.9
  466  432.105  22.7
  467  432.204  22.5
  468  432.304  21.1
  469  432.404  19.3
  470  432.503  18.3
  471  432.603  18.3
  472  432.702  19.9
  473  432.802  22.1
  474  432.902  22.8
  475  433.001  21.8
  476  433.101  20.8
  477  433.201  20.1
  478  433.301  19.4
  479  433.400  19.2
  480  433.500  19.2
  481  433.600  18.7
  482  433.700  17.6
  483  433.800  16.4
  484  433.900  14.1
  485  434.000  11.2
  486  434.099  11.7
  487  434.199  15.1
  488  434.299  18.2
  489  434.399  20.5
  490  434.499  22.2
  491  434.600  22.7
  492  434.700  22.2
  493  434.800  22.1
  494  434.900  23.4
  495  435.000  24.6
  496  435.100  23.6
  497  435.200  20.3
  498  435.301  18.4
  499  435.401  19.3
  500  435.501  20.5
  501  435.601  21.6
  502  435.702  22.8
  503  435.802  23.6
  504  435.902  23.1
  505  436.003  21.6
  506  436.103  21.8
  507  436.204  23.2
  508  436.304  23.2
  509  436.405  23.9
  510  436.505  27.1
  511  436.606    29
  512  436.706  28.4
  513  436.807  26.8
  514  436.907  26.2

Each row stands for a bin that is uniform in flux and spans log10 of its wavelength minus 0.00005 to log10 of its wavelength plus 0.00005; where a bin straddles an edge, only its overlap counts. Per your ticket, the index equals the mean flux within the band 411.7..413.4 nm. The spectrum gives 23.2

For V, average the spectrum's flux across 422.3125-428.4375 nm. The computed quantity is 21.8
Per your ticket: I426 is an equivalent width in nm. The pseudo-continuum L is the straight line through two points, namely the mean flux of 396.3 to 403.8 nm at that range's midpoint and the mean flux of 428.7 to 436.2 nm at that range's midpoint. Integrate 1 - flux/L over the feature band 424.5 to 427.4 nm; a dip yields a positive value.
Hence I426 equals -0.27 nm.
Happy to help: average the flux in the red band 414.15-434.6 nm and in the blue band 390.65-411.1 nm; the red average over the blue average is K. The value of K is 1.06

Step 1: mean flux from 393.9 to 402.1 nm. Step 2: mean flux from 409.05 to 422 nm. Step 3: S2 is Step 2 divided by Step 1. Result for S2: 1.1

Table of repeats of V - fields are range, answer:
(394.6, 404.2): 21.1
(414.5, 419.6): 23.4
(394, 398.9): 18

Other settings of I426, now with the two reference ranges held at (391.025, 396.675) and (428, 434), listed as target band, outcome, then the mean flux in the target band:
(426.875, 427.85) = -0.10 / 21.2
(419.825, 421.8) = -0.42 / 22.9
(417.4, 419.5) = -0.47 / 22.8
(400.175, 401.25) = -0.43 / 24.3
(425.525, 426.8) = -0.17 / 21.8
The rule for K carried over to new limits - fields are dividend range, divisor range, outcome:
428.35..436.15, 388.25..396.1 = 1.12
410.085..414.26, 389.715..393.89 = 1.34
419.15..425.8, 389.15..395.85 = 1.26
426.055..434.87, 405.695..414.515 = 0.91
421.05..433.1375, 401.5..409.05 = 0.93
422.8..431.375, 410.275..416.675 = 0.91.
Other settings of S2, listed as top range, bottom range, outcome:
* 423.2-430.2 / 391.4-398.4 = 1.30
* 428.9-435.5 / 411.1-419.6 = 0.84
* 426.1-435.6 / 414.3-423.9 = 0.88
